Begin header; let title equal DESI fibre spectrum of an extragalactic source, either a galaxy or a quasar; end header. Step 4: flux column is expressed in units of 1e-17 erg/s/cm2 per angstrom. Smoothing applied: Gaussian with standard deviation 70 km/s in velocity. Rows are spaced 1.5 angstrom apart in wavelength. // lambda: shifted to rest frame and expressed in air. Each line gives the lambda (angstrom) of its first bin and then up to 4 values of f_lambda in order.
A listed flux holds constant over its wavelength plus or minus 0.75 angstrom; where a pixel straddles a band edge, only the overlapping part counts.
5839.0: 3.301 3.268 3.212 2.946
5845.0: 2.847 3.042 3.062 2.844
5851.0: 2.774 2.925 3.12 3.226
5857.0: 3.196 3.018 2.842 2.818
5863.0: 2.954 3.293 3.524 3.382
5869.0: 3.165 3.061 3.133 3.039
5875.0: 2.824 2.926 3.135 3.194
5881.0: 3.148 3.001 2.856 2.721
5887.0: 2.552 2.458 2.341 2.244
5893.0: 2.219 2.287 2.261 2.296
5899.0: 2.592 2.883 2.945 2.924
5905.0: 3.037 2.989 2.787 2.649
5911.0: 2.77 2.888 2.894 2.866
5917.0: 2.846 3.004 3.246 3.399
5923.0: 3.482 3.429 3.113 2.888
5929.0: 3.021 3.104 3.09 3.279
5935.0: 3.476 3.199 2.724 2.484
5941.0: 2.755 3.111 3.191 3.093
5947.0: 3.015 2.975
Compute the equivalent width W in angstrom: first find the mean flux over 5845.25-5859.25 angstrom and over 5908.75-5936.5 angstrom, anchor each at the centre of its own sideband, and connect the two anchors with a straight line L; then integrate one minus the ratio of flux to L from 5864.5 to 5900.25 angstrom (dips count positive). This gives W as 2.8 angstrom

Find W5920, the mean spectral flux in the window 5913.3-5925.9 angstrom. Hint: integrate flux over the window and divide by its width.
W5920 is 3.15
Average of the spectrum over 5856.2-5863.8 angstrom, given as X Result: 2.97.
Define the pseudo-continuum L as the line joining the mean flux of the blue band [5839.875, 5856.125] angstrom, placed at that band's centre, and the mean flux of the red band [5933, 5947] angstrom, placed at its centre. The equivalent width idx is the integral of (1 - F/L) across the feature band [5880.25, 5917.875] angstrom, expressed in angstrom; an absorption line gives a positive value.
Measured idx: 4.1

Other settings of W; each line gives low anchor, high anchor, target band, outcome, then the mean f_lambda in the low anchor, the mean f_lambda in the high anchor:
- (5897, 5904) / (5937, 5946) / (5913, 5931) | -1.8 angstrom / 2.74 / 2.9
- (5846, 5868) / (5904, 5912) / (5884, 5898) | 2.5 angstrom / 3.06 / 2.85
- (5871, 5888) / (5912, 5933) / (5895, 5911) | 1.6 angstrom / 2.95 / 3.1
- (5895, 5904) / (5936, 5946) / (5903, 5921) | -1.3 angstrom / 2.63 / 2.93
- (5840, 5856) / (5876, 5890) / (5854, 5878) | -1.3 angstrom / 3.02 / 2.86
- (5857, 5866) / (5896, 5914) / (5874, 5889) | 0.2 angstrom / 3.05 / 2.78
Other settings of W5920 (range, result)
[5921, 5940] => 3.13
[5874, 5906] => 2.71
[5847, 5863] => 2.98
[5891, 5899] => 2.29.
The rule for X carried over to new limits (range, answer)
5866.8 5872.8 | 3.18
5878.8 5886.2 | 2.98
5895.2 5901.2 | 2.5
